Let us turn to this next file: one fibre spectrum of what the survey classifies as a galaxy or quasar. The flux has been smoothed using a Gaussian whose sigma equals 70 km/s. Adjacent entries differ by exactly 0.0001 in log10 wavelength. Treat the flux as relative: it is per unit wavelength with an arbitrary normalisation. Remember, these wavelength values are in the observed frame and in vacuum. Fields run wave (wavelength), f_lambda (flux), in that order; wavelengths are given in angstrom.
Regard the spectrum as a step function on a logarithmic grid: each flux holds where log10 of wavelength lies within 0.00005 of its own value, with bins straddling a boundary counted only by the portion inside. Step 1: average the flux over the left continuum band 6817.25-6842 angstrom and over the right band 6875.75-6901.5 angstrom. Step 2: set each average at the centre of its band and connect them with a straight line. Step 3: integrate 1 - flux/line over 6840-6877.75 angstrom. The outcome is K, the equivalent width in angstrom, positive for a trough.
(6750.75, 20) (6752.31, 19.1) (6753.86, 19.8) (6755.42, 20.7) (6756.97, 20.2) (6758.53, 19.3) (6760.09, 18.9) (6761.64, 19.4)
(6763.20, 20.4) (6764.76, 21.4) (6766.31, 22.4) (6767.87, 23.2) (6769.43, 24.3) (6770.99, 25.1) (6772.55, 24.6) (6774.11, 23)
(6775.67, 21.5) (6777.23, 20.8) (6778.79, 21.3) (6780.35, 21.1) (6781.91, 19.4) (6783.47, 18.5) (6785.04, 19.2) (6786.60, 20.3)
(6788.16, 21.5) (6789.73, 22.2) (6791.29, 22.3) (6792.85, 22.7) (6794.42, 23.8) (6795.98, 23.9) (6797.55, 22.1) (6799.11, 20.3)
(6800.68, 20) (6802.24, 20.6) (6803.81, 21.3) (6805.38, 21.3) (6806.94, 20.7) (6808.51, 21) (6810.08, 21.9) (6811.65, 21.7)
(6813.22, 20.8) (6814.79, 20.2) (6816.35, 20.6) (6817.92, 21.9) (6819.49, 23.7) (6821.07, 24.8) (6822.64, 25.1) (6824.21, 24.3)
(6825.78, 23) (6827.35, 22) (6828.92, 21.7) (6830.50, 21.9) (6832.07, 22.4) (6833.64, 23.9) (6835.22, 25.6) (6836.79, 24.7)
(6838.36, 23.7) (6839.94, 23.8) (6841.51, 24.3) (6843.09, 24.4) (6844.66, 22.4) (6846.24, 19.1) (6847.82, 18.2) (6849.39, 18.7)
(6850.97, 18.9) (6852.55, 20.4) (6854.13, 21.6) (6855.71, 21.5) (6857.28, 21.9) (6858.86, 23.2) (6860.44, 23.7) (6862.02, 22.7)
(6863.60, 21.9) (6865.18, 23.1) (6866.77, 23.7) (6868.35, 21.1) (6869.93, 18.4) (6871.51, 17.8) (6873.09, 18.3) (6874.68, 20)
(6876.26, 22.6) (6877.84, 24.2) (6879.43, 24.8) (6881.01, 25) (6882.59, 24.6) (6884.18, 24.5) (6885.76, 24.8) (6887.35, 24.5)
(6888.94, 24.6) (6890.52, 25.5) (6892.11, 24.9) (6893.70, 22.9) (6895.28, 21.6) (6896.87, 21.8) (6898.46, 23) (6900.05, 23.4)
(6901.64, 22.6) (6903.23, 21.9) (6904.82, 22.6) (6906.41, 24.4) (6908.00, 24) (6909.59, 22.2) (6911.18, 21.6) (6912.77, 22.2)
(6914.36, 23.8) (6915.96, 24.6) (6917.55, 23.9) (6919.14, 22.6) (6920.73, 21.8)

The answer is 3.8 angstrom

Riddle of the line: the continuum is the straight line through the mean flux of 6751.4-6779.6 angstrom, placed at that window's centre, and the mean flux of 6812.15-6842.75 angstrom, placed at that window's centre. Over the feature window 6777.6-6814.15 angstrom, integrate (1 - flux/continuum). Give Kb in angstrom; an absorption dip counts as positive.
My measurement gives 1.7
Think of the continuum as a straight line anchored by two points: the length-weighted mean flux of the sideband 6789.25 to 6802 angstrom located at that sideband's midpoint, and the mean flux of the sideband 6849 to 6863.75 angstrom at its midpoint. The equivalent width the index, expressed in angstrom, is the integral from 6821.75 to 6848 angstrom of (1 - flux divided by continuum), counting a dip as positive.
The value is -1.7 angstrom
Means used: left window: 22.1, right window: 21.5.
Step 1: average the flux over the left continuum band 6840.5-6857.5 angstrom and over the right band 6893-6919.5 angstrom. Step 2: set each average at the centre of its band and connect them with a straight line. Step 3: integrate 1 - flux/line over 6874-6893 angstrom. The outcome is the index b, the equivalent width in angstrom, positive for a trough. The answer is -1.7 angstrom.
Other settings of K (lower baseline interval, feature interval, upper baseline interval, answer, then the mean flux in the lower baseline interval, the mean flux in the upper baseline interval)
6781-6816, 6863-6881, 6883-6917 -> 0.9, 21.2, 23.4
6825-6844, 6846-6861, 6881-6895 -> 1.9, 23.5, 24.5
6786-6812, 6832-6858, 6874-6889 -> 0.9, 21.6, 24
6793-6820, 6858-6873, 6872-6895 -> 1.0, 21.5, 23.5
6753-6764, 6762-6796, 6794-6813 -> -2.2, 19.8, 21.5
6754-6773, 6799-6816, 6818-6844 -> 1.5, 21.5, 23.7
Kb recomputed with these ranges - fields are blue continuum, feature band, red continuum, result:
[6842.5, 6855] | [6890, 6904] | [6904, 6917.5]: -0.3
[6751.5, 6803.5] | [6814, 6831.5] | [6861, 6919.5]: -0.6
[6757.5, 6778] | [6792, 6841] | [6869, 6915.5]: -0.4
